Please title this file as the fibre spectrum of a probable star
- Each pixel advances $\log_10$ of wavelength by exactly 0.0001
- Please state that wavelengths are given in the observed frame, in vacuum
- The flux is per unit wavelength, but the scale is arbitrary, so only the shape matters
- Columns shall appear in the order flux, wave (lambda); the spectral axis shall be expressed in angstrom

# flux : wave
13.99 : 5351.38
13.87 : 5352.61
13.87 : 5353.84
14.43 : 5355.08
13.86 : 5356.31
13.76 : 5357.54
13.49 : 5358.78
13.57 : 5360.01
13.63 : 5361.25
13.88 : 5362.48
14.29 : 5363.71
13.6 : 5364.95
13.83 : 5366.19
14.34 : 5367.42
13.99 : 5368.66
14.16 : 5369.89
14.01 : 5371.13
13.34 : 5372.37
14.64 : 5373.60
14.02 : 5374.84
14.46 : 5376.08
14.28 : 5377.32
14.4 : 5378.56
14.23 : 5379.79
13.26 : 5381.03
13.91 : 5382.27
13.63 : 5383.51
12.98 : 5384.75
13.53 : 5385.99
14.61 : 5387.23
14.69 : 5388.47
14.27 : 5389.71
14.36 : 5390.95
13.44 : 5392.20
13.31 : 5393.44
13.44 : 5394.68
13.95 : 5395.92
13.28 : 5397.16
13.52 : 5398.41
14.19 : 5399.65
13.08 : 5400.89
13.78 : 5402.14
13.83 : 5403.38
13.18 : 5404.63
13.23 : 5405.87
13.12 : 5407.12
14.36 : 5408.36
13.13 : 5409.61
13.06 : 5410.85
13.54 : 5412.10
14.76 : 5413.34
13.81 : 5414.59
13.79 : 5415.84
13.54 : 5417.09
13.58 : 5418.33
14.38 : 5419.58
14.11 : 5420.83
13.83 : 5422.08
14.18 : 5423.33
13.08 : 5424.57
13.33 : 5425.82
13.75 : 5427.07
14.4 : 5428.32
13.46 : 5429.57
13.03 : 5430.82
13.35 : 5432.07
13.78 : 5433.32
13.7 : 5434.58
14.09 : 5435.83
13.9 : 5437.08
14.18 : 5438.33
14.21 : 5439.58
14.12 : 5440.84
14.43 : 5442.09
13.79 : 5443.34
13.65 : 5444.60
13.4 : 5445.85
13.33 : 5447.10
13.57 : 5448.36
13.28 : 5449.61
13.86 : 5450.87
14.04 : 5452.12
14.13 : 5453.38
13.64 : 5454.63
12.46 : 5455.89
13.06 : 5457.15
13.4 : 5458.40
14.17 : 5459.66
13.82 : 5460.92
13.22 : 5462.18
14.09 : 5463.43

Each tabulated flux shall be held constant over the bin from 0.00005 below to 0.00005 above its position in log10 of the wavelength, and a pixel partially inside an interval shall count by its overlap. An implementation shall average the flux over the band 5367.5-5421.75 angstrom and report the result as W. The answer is 13.8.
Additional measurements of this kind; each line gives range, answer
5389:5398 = 13.7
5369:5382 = 14.1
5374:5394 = 14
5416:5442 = 13.8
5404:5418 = 13.6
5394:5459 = 13.7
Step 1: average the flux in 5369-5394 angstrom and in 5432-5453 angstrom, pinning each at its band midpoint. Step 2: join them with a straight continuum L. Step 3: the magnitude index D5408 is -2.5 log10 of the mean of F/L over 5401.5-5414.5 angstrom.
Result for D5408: 0.02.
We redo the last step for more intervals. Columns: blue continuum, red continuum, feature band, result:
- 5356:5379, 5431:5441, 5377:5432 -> 0.01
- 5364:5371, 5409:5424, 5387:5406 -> 0.01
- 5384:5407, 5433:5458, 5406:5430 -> 0.00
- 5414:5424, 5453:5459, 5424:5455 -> -0.01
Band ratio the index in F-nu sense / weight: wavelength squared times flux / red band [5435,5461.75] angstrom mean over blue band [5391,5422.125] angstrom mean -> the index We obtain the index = 1.0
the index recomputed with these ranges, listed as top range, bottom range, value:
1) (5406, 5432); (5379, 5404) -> 1.00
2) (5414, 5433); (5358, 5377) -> 1.00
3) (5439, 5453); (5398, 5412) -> 1.04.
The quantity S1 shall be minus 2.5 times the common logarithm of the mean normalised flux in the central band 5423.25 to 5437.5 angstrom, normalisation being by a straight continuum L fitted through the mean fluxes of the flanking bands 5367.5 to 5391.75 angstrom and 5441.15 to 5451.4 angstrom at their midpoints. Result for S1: 0.009 mag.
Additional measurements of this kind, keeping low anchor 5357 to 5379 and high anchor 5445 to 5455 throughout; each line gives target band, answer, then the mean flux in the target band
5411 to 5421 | -0.01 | 13.9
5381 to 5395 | 0.01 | 13.8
